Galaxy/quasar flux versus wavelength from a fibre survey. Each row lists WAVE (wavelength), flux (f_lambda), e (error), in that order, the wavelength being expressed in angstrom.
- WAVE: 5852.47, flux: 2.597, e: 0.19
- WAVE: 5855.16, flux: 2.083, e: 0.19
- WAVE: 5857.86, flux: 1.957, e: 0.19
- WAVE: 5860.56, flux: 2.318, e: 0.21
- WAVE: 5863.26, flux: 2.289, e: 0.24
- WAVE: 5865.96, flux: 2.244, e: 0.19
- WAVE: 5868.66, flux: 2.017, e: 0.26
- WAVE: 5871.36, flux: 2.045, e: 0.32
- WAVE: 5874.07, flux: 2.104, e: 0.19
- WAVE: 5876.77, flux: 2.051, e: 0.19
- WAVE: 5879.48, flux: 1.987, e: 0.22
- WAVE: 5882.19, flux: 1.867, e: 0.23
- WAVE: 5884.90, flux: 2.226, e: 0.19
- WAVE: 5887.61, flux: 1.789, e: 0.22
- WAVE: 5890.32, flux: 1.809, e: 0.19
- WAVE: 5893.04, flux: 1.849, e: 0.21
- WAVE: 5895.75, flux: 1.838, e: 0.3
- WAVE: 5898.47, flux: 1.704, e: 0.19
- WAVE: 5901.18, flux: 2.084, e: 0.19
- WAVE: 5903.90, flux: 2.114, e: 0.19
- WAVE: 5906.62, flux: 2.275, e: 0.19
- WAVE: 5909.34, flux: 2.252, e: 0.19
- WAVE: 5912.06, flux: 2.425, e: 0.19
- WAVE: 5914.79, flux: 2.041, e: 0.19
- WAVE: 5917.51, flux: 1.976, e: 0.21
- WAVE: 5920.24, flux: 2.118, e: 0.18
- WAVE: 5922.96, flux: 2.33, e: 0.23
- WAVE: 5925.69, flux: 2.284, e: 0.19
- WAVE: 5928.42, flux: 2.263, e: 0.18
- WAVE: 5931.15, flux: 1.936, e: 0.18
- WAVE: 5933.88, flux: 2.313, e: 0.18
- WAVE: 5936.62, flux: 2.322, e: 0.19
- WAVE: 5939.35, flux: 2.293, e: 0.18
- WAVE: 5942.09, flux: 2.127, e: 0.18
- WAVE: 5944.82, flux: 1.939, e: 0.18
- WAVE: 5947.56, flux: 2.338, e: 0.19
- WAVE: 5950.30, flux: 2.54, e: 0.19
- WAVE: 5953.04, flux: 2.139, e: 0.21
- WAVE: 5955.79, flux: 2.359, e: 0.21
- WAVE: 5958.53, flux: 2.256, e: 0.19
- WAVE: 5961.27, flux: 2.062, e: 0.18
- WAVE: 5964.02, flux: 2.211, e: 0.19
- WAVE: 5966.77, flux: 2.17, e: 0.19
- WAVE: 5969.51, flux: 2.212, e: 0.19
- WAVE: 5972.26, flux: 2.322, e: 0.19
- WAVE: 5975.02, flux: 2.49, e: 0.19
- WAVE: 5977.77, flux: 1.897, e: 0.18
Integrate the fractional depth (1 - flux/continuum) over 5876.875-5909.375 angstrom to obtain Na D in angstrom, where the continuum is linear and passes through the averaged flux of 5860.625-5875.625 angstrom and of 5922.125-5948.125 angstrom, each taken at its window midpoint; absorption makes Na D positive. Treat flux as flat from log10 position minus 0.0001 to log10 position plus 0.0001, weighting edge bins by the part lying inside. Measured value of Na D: 3.0 angstrom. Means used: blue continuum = 2.15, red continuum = 2.21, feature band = 1.97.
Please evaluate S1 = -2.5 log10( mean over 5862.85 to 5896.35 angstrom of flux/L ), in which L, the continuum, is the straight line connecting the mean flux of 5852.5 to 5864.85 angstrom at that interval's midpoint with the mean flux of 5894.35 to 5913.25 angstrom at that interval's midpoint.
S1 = 0.08 mag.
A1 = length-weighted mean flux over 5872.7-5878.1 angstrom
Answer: 2.08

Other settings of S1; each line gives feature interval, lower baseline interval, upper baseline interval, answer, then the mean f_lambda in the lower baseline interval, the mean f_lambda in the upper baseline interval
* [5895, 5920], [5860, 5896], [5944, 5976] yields 0.01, 2.03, 2.26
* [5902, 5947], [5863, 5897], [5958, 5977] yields -0.04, 2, 2.23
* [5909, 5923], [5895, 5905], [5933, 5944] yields -0.06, 1.94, 2.25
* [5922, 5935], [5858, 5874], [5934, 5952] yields 0.01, 2.16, 2.26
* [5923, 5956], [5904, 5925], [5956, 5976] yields -0.01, 2.2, 2.25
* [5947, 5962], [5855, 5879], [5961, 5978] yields -0.04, 2.12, 2.22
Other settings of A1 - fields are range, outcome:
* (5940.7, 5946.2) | 2.03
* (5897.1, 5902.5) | 1.89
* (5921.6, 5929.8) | 2.29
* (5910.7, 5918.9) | 2.15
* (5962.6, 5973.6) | 2.23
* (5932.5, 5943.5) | 2.26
